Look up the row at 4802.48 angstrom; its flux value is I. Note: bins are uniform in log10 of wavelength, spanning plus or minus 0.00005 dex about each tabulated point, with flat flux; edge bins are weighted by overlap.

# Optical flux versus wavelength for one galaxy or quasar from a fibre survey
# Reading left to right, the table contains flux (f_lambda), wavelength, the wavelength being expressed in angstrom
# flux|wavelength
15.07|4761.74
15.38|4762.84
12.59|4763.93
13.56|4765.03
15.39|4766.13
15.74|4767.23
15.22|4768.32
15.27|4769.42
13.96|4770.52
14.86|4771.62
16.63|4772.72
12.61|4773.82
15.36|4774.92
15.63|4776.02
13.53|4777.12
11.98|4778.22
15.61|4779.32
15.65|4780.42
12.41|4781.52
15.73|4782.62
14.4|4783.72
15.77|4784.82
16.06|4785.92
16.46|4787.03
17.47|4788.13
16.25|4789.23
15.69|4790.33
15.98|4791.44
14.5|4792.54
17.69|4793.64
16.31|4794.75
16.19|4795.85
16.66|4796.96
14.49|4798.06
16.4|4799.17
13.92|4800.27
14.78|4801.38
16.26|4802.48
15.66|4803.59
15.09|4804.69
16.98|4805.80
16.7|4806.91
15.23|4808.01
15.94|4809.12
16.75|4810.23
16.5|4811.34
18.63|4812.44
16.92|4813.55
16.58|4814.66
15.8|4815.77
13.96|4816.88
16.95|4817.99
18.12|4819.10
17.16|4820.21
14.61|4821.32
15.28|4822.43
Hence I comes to 16.26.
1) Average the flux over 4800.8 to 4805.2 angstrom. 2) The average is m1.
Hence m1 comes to 15.5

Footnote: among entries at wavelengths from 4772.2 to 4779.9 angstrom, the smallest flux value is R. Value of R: 11.98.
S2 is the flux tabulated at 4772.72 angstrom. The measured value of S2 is 16.63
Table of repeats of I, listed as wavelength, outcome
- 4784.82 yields 15.77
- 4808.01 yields 15.23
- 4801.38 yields 14.78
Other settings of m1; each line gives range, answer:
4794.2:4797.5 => 16.4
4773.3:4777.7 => 14.3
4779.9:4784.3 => 14.6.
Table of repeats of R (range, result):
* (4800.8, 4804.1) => 14.78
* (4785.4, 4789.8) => 16.06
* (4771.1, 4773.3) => 14.86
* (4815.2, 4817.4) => 13.96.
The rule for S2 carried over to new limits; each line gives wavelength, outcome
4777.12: 13.53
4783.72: 14.4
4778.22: 11.98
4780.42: 15.65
